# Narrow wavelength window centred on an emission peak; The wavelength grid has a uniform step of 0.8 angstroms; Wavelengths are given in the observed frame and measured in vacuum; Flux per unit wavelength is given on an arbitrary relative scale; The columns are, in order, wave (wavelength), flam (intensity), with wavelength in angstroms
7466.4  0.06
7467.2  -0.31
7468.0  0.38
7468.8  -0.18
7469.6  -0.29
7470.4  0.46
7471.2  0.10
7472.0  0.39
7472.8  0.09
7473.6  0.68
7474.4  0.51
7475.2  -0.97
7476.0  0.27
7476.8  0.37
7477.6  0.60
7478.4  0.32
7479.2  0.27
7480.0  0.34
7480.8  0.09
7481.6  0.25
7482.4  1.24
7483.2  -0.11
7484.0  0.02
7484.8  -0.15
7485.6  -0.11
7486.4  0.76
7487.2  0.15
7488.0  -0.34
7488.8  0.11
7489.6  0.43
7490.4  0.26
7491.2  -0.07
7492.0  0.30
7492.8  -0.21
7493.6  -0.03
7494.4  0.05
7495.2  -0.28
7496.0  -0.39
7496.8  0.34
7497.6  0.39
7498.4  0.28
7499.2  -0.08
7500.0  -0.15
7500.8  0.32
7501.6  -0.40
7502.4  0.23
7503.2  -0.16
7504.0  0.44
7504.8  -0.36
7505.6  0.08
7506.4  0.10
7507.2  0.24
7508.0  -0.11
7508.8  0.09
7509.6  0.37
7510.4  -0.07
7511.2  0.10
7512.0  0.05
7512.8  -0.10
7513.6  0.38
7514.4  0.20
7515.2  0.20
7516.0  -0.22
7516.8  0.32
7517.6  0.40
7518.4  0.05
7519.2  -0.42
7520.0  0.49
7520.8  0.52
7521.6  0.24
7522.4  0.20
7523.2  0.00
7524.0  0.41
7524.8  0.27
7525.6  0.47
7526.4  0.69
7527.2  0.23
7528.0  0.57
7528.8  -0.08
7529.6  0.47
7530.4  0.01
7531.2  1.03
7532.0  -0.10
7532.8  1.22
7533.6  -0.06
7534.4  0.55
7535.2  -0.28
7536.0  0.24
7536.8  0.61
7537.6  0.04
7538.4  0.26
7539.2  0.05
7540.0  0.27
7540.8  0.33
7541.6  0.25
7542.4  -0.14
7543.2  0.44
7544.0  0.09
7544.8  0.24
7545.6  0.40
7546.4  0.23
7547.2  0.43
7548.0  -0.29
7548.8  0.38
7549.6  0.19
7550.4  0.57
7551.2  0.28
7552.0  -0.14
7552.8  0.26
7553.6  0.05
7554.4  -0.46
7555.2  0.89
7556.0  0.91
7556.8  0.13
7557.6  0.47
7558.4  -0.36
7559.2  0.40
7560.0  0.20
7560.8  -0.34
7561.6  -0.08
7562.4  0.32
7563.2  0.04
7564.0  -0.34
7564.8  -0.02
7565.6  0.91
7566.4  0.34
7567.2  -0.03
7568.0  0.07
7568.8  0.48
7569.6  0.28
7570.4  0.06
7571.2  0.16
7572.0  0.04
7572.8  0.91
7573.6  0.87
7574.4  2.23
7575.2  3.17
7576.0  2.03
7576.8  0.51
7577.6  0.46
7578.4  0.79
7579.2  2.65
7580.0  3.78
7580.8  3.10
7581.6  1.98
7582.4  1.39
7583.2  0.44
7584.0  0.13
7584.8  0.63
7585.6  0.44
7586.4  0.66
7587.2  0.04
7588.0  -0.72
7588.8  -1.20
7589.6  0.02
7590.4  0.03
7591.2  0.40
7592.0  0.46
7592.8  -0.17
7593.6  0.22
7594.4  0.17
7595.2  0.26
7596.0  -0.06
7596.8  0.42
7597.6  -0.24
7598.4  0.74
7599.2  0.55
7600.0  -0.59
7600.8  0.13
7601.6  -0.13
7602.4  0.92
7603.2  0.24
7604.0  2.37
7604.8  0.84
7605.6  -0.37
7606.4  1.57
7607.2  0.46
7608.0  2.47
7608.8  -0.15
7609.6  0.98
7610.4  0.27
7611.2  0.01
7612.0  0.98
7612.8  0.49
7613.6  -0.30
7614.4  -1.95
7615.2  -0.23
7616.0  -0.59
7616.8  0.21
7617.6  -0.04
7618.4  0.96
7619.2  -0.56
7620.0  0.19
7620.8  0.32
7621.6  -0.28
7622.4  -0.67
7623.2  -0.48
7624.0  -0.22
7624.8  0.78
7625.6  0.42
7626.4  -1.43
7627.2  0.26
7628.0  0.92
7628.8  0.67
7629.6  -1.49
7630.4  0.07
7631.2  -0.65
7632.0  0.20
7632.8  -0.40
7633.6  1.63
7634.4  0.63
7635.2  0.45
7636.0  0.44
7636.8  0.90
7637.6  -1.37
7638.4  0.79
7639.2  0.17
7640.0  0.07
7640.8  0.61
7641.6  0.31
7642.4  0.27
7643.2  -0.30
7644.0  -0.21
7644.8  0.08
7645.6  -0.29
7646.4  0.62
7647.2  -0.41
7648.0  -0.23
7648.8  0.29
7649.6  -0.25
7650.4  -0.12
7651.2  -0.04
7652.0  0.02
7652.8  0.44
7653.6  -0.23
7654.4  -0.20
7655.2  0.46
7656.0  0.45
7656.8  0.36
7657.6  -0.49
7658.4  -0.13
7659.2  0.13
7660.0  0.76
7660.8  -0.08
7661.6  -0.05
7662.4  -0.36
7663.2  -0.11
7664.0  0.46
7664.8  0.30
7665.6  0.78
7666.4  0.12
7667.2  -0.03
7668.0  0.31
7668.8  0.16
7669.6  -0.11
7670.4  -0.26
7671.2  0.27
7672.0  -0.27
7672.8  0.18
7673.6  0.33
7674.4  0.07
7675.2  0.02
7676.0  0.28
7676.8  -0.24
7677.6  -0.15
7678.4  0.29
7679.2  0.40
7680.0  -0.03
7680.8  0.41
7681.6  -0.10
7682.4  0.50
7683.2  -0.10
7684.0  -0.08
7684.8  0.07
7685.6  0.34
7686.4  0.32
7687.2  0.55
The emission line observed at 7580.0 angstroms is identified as [O II]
